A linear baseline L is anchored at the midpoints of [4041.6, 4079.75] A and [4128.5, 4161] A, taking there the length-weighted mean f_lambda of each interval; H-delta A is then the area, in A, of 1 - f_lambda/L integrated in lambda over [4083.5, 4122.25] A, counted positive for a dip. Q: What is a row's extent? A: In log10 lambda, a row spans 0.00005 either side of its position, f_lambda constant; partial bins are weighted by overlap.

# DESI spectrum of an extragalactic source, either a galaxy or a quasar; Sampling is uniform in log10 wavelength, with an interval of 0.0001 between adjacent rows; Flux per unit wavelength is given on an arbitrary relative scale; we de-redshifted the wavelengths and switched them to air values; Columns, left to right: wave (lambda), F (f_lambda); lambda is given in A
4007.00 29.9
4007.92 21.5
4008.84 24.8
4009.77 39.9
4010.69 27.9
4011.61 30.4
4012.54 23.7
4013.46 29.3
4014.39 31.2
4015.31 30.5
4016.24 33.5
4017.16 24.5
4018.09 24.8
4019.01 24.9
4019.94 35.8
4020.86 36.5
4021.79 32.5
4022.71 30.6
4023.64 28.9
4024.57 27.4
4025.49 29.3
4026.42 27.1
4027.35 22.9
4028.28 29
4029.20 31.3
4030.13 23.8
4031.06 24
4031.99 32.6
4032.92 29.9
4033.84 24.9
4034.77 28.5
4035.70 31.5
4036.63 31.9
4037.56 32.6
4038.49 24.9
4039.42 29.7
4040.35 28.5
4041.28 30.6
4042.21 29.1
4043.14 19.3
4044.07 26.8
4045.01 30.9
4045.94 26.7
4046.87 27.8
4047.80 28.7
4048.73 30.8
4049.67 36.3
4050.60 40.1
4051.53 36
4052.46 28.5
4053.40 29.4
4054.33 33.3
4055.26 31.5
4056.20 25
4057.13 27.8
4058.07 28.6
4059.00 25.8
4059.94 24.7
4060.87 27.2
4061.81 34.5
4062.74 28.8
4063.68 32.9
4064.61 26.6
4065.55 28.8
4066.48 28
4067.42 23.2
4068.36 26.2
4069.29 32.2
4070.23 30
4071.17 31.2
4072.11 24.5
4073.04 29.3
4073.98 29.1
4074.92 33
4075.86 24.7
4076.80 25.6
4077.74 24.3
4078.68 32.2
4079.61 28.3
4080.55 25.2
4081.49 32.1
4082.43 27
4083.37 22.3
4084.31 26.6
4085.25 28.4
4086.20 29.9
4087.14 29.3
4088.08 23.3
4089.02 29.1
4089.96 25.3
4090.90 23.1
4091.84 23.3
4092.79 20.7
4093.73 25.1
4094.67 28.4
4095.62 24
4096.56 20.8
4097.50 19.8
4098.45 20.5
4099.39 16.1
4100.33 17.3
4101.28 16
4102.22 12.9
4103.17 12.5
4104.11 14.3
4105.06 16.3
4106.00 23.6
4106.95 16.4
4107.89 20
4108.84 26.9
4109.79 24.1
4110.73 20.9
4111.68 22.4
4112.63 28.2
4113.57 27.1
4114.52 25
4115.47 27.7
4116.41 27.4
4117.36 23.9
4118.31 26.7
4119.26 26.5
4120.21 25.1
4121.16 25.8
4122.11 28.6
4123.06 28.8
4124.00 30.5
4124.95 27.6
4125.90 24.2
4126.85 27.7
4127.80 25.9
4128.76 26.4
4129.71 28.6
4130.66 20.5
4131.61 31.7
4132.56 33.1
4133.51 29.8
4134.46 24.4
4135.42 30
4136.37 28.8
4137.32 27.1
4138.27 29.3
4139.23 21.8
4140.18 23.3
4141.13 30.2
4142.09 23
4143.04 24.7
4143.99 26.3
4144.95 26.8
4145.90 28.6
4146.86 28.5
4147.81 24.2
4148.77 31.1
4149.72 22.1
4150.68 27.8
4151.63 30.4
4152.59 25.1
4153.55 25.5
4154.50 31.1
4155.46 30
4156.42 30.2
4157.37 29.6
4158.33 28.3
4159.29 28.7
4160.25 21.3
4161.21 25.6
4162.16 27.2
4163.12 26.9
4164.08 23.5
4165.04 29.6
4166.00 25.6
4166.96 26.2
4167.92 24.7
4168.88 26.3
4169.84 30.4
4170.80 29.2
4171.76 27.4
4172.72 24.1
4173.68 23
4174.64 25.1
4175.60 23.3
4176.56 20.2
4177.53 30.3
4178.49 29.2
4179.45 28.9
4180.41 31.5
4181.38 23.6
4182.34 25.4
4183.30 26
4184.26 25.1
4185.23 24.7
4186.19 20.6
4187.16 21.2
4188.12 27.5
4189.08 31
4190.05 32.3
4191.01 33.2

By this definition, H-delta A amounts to 6.9 A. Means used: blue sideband 29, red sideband 27.3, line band 23.1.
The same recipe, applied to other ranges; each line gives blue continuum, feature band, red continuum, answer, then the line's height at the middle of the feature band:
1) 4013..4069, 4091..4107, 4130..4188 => 4.8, 27.9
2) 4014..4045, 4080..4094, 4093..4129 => -0.7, 24.8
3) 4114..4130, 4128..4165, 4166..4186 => -0.9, 26.5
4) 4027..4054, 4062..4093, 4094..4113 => -4.8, 23.9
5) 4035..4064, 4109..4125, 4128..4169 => 0.9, 27.9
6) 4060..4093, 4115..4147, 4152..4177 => -0.1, 26.9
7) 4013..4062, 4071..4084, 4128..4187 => 0.3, 28.4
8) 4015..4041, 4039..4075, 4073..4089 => -1.2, 28.3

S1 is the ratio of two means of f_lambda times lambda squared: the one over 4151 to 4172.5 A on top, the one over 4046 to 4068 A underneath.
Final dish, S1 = 0.97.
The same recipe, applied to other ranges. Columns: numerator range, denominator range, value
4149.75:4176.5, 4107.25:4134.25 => 1.03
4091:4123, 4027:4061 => 0.80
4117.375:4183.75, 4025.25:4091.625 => 0.99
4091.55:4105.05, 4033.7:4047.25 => 0.70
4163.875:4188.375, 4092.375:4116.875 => 1.26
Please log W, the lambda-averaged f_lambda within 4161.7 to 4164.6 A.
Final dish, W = 25.9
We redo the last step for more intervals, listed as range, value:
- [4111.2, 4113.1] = 25.3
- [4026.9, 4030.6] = 26.8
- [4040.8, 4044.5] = 26.5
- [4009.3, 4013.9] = 30.2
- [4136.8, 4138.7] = 28.3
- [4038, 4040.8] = 27.7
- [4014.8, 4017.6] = 29.6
